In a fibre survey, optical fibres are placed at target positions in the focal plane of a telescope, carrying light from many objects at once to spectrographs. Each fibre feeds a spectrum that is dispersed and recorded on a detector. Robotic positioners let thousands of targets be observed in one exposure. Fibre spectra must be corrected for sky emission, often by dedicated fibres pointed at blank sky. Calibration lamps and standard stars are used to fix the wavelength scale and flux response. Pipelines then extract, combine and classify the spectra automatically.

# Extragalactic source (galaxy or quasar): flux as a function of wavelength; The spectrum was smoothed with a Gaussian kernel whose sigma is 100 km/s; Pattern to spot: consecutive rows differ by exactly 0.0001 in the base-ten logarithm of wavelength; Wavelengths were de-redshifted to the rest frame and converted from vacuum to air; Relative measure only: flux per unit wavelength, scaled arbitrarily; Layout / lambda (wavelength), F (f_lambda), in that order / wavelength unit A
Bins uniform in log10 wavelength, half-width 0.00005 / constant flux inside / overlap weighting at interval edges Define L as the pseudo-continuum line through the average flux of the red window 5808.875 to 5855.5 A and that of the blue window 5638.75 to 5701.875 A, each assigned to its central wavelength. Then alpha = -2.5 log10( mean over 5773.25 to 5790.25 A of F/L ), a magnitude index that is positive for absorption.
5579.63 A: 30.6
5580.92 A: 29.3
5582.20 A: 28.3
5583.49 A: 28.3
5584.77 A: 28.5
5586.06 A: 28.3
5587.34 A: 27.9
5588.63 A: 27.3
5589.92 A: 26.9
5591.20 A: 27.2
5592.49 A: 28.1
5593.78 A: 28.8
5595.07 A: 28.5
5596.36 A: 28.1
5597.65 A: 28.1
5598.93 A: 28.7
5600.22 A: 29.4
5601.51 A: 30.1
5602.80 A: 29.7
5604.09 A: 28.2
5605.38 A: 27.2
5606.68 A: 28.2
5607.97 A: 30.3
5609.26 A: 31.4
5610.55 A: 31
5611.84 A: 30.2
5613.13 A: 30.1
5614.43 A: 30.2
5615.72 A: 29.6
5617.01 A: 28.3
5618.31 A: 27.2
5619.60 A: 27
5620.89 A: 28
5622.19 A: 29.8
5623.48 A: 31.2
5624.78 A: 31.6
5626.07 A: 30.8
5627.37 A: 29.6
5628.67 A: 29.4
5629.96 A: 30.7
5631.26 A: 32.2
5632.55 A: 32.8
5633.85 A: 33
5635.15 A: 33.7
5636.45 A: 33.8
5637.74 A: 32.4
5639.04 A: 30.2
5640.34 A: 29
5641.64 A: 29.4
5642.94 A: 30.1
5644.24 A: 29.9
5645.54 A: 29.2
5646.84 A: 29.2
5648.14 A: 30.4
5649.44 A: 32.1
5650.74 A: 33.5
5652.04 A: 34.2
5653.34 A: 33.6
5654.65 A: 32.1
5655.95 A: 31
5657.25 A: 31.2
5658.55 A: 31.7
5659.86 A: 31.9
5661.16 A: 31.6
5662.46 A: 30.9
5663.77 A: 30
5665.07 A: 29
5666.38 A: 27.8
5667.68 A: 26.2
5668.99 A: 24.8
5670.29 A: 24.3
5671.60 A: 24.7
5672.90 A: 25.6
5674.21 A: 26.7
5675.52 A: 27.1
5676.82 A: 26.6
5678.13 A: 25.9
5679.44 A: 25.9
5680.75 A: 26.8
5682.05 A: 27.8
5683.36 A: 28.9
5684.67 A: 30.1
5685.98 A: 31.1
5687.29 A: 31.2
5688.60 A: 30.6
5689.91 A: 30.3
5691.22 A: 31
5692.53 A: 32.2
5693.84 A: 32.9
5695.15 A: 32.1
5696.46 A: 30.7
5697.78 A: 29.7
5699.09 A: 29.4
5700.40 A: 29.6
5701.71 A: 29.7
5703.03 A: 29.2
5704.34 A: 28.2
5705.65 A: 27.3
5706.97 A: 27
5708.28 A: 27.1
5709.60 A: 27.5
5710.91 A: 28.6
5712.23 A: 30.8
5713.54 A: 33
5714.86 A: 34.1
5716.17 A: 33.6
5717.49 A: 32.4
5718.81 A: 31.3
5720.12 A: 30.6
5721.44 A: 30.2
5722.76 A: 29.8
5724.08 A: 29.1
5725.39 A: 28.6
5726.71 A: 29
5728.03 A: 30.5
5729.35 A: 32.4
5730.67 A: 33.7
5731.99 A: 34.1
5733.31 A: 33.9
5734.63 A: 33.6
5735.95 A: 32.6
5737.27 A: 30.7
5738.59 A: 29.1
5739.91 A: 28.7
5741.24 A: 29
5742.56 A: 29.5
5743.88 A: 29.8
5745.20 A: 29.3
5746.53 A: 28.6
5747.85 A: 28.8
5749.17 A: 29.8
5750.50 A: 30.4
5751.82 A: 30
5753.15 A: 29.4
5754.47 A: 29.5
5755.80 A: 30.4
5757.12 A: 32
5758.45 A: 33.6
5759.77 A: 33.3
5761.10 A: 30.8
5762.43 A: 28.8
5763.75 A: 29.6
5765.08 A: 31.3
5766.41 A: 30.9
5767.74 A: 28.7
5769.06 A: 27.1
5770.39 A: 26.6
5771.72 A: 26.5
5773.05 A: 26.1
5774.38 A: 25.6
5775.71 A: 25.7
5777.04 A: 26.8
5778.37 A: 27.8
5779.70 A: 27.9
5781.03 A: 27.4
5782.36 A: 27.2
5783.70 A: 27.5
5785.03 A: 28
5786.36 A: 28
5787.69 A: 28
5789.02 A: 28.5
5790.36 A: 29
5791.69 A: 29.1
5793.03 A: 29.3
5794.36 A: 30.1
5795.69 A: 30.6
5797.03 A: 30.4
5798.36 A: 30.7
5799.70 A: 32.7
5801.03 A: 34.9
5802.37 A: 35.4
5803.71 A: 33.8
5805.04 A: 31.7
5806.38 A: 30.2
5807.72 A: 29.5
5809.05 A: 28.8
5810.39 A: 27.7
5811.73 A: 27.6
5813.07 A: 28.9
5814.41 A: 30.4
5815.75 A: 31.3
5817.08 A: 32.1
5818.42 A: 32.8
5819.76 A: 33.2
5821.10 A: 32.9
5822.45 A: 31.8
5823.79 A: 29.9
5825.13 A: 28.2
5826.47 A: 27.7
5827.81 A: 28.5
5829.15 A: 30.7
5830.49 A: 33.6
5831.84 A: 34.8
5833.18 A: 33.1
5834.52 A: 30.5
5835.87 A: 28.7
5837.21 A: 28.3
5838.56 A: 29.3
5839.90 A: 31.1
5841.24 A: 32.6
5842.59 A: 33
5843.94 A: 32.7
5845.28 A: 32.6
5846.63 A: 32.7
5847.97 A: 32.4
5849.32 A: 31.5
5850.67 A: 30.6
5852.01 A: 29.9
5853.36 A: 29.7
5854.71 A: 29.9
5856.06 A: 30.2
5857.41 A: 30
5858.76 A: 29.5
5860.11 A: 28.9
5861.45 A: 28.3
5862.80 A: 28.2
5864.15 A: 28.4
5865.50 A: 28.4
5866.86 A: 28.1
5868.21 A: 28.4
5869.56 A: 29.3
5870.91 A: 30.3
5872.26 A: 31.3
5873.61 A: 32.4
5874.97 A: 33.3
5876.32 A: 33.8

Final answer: 0.12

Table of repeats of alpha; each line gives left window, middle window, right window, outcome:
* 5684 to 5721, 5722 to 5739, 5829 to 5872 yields -0.03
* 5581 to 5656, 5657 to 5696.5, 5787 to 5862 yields 0.04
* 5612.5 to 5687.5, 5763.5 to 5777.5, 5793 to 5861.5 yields 0.11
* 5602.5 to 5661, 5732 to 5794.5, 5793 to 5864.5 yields 0.05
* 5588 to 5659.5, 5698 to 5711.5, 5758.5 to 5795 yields 0.03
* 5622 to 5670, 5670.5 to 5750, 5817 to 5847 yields 0.04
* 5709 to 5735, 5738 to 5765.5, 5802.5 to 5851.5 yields 0.04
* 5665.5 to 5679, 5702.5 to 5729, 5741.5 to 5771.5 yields -0.07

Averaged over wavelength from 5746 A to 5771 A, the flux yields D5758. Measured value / 30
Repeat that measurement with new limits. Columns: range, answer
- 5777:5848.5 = 30.4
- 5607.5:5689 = 29.8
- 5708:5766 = 30.7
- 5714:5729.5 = 30.9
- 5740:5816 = 29.5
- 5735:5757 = 29.8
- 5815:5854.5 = 31.2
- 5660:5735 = 29.6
